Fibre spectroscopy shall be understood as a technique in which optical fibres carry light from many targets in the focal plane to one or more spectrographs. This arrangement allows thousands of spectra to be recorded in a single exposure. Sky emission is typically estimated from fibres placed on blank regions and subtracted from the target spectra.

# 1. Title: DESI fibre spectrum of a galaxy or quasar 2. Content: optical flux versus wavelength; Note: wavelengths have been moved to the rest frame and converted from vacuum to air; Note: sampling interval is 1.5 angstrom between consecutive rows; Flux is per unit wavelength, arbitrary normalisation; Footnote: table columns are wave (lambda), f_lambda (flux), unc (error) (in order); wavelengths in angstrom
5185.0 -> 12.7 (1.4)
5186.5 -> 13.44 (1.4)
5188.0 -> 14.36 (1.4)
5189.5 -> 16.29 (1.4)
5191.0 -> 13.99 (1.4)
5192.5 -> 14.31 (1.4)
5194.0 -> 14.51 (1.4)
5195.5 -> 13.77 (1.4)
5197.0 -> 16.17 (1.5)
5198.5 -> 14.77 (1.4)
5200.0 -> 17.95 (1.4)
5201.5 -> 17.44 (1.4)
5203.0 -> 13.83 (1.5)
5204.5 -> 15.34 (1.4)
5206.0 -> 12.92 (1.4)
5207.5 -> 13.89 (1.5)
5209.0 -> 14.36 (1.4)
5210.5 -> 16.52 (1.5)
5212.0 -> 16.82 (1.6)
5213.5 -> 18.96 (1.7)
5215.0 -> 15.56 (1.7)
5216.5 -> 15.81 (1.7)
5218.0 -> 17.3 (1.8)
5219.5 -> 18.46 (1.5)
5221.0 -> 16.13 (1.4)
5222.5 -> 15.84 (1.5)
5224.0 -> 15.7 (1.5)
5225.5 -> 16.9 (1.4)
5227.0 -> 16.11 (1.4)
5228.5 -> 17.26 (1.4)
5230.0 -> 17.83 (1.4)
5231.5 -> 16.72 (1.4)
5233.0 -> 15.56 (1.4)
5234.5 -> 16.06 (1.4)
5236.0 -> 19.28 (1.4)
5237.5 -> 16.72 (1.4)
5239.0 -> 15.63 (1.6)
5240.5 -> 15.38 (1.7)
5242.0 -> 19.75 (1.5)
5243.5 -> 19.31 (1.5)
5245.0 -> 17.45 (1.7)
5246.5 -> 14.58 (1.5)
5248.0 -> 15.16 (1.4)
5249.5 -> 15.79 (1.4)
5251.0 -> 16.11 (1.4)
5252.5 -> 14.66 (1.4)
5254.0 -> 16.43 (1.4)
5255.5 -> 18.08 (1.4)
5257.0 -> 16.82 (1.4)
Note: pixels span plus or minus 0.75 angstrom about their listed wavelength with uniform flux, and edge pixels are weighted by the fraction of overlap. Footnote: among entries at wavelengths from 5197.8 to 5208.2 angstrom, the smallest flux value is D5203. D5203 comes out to 12.92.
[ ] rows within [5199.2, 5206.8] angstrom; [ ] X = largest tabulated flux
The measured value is 17.95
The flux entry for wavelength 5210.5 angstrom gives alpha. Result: 16.52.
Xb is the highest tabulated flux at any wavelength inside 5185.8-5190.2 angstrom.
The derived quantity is 16.29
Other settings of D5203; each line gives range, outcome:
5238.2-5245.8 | 15.38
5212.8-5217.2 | 15.56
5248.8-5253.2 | 14.66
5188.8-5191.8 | 13.99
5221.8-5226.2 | 15.7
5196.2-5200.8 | 14.77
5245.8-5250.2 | 14.58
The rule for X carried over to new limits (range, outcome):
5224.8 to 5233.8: 17.83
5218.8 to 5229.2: 18.46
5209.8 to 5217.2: 18.96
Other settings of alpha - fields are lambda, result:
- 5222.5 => 15.84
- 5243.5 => 19.31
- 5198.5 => 14.77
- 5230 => 17.83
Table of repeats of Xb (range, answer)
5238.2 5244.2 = 19.75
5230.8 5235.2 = 16.72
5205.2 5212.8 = 16.82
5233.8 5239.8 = 19.28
